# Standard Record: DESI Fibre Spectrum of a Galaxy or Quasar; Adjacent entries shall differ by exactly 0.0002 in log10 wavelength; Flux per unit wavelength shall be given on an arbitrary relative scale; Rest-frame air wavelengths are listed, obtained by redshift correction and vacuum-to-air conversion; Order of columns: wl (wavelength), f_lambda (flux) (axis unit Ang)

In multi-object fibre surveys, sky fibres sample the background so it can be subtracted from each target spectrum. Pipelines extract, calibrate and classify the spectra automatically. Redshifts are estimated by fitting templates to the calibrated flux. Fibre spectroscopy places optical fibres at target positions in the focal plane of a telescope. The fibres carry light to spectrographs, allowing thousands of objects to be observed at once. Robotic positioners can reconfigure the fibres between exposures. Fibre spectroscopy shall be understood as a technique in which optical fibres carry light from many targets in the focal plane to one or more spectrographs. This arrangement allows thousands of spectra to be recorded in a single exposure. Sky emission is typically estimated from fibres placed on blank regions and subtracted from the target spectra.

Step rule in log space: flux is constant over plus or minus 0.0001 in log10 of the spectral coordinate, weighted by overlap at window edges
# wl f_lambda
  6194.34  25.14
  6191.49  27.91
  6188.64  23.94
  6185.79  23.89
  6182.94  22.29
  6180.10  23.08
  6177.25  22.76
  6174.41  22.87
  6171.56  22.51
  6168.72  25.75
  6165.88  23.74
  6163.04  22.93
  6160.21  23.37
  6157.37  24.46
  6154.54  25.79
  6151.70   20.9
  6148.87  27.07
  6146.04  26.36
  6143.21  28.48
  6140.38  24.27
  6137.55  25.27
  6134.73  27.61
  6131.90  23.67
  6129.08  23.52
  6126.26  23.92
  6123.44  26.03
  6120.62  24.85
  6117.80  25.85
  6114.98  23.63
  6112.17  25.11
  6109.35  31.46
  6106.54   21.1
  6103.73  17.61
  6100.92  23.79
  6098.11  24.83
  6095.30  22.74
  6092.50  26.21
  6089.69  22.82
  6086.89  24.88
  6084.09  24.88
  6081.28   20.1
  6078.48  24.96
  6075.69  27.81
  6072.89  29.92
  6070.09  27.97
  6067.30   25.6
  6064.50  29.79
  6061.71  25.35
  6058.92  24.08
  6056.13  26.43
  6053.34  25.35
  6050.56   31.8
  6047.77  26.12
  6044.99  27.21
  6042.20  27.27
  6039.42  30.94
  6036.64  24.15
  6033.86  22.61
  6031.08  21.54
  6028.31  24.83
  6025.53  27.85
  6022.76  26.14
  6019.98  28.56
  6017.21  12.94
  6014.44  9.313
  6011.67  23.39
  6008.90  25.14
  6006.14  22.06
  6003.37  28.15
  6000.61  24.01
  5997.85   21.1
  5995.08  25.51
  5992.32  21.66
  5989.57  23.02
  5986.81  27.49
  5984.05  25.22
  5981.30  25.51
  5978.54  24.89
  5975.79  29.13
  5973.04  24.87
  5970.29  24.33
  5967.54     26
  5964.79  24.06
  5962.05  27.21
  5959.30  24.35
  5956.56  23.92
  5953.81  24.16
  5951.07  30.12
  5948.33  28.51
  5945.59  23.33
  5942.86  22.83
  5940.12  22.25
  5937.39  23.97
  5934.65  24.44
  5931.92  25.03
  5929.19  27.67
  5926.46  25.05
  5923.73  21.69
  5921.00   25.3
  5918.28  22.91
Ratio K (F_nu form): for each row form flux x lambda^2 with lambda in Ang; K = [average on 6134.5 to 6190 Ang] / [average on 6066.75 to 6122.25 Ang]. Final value 1.00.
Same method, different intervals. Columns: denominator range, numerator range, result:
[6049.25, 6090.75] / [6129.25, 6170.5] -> 0.98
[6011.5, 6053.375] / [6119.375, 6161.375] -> 1.06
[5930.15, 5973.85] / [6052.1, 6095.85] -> 1.07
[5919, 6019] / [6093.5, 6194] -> 1.07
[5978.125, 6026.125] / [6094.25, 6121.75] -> 1.07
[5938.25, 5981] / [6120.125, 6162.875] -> 1.05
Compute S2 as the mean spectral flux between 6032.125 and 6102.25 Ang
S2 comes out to 25.9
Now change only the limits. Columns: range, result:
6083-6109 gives 23.5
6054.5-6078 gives 27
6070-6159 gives 24.9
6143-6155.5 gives 25.4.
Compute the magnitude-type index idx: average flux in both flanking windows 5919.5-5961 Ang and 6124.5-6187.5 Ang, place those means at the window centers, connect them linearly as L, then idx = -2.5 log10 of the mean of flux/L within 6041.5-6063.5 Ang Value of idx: -0.092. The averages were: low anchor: 24.9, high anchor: 24.3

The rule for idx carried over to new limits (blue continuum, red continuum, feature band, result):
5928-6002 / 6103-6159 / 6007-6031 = 0.13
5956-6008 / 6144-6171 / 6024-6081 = -0.07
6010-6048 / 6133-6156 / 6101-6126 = 0.03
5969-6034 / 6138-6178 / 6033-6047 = -0.11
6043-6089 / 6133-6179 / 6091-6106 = 0.13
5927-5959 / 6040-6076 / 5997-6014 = 0.13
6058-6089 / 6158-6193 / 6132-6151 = -0.07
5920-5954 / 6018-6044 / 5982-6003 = 0.05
